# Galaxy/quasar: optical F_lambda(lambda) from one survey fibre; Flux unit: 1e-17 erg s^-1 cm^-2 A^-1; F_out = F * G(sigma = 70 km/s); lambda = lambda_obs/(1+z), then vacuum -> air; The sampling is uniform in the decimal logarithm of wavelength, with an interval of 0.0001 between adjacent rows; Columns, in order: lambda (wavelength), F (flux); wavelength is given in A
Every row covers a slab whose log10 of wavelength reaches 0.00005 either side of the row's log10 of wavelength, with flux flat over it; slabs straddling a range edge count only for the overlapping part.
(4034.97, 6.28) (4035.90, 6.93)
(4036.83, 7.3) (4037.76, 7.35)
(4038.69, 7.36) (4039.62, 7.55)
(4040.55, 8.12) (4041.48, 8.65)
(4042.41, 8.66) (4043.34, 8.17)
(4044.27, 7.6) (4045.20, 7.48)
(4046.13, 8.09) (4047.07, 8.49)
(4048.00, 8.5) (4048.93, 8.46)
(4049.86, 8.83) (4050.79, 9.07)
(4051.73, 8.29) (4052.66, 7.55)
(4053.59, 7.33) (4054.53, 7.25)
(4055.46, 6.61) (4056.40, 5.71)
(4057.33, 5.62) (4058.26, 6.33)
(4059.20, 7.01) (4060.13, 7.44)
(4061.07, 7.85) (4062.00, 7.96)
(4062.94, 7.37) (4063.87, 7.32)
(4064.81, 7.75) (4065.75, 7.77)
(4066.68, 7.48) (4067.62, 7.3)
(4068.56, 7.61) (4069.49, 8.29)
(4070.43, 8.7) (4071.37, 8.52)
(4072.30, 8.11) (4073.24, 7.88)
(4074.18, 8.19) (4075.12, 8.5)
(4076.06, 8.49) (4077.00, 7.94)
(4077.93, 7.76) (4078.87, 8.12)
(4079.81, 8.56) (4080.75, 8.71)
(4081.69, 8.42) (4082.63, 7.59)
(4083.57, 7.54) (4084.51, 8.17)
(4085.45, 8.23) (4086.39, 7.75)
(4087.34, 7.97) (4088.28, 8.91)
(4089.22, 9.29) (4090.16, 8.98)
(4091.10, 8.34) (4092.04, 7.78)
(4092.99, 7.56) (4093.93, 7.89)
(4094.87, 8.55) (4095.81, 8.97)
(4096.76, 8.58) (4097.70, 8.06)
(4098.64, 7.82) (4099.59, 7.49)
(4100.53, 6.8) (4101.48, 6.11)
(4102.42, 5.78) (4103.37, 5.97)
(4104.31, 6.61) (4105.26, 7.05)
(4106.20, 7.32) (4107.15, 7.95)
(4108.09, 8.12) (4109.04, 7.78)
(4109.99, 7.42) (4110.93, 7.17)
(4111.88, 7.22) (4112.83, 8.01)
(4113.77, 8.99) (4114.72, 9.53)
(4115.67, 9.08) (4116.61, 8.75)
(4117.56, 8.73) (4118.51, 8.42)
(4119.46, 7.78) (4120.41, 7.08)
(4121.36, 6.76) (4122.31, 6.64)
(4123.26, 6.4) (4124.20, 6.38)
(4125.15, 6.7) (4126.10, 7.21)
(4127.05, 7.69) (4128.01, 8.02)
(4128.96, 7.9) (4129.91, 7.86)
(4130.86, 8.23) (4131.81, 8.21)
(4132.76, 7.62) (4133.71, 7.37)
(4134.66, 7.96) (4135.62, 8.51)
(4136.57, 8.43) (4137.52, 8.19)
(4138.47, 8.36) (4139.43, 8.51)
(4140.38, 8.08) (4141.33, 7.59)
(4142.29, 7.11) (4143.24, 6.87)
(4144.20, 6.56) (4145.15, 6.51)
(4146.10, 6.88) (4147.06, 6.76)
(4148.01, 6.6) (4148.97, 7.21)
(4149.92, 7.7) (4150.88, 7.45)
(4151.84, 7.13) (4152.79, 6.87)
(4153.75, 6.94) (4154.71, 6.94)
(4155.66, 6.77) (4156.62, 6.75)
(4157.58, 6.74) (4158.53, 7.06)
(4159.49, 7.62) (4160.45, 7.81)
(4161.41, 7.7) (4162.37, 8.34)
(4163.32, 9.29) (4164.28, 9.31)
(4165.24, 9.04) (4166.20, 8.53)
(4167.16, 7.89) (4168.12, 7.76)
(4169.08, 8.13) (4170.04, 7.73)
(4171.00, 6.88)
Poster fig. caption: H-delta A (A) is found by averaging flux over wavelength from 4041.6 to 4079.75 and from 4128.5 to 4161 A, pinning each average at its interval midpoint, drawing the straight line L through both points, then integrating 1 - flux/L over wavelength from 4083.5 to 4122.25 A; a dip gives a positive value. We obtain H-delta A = -1.16 A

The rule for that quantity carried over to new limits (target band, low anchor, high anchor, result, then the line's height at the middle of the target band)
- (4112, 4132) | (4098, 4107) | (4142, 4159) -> -2.7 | 6.88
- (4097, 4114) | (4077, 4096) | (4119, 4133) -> 1.1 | 7.82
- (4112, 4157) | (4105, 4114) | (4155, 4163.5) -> 0.1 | 7.59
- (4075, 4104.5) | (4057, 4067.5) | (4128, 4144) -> -1.6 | 7.52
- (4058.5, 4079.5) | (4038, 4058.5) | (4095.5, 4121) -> -0.4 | 7.72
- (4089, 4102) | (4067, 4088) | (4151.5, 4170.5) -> 0.1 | 8.02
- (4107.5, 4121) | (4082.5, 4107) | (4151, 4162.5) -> -1.0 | 7.57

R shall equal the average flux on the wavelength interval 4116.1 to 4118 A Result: 8.77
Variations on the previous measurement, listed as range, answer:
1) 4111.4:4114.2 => 8.06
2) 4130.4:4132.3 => 8.23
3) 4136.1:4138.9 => 8.34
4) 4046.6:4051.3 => 8.66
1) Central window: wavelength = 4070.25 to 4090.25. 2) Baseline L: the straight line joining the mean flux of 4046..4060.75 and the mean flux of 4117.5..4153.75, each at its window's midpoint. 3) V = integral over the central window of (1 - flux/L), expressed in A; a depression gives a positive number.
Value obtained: -2.0 A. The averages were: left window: 7.52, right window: 7.46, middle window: 8.27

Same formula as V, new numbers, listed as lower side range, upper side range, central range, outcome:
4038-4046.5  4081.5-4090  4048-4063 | 1.1 A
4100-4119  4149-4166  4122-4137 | 0.1 A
